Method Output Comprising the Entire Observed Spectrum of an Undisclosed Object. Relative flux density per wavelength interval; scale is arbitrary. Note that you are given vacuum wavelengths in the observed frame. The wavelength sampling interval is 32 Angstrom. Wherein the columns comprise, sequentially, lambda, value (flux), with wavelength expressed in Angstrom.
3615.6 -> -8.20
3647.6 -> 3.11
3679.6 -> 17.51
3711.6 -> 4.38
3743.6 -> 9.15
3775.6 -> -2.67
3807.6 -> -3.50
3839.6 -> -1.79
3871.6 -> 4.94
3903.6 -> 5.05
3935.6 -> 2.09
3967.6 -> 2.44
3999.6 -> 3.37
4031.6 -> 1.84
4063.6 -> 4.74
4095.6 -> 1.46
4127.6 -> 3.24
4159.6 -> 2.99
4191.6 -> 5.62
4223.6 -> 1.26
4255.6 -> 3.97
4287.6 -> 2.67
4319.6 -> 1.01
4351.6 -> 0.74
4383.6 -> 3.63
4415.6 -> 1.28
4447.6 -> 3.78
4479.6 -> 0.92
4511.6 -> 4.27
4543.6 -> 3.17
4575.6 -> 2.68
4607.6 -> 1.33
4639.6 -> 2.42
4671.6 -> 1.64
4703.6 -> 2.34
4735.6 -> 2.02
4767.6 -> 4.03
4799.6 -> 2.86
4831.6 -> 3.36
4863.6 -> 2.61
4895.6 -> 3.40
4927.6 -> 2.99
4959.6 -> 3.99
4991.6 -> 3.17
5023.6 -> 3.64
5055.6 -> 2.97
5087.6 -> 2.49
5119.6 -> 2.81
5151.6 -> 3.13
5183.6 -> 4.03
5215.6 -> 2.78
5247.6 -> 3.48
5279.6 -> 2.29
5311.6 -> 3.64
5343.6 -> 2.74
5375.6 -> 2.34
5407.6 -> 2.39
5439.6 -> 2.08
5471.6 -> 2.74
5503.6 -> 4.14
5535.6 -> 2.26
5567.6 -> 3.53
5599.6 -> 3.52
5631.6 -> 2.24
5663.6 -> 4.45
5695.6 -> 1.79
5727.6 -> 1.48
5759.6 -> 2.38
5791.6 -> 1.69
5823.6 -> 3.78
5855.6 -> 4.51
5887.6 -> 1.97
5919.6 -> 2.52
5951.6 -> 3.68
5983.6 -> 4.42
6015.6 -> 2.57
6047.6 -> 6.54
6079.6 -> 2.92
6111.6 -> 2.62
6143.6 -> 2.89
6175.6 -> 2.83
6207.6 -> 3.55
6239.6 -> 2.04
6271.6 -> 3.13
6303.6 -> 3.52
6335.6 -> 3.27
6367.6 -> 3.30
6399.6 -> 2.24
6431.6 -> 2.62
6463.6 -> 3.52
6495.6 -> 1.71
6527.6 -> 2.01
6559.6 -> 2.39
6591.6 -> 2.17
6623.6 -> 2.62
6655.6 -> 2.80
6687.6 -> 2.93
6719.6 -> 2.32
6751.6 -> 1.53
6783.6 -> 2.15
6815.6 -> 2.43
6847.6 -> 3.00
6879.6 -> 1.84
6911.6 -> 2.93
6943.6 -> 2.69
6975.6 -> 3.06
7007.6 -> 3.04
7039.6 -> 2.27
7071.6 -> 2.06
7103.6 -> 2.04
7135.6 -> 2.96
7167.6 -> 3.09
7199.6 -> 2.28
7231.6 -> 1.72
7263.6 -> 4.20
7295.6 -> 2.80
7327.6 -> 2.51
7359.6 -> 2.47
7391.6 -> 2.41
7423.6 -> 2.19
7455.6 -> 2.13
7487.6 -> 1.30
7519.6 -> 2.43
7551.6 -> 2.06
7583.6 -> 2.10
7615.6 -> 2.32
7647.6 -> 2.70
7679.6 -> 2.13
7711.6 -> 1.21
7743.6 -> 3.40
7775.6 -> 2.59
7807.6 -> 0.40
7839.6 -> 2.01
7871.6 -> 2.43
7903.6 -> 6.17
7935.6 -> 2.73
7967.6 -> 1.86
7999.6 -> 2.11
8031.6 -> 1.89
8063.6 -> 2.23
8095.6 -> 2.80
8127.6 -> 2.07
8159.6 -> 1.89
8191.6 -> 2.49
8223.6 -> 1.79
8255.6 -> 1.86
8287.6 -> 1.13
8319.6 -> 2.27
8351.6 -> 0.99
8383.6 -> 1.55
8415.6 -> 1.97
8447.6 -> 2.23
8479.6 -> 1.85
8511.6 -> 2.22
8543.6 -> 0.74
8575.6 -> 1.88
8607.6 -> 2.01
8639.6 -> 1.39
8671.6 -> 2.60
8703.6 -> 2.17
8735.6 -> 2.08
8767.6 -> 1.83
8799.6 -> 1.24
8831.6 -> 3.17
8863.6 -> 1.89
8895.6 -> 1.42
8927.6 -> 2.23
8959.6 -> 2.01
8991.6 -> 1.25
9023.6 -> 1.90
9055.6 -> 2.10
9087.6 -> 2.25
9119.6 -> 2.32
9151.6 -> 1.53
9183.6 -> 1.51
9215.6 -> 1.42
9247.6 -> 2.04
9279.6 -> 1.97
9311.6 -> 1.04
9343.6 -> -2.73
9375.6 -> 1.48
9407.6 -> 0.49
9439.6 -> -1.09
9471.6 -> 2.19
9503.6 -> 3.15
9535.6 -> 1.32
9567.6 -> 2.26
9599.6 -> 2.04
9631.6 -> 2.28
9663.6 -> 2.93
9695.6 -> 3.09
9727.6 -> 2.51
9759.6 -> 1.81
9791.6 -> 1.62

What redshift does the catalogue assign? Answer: 0.21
